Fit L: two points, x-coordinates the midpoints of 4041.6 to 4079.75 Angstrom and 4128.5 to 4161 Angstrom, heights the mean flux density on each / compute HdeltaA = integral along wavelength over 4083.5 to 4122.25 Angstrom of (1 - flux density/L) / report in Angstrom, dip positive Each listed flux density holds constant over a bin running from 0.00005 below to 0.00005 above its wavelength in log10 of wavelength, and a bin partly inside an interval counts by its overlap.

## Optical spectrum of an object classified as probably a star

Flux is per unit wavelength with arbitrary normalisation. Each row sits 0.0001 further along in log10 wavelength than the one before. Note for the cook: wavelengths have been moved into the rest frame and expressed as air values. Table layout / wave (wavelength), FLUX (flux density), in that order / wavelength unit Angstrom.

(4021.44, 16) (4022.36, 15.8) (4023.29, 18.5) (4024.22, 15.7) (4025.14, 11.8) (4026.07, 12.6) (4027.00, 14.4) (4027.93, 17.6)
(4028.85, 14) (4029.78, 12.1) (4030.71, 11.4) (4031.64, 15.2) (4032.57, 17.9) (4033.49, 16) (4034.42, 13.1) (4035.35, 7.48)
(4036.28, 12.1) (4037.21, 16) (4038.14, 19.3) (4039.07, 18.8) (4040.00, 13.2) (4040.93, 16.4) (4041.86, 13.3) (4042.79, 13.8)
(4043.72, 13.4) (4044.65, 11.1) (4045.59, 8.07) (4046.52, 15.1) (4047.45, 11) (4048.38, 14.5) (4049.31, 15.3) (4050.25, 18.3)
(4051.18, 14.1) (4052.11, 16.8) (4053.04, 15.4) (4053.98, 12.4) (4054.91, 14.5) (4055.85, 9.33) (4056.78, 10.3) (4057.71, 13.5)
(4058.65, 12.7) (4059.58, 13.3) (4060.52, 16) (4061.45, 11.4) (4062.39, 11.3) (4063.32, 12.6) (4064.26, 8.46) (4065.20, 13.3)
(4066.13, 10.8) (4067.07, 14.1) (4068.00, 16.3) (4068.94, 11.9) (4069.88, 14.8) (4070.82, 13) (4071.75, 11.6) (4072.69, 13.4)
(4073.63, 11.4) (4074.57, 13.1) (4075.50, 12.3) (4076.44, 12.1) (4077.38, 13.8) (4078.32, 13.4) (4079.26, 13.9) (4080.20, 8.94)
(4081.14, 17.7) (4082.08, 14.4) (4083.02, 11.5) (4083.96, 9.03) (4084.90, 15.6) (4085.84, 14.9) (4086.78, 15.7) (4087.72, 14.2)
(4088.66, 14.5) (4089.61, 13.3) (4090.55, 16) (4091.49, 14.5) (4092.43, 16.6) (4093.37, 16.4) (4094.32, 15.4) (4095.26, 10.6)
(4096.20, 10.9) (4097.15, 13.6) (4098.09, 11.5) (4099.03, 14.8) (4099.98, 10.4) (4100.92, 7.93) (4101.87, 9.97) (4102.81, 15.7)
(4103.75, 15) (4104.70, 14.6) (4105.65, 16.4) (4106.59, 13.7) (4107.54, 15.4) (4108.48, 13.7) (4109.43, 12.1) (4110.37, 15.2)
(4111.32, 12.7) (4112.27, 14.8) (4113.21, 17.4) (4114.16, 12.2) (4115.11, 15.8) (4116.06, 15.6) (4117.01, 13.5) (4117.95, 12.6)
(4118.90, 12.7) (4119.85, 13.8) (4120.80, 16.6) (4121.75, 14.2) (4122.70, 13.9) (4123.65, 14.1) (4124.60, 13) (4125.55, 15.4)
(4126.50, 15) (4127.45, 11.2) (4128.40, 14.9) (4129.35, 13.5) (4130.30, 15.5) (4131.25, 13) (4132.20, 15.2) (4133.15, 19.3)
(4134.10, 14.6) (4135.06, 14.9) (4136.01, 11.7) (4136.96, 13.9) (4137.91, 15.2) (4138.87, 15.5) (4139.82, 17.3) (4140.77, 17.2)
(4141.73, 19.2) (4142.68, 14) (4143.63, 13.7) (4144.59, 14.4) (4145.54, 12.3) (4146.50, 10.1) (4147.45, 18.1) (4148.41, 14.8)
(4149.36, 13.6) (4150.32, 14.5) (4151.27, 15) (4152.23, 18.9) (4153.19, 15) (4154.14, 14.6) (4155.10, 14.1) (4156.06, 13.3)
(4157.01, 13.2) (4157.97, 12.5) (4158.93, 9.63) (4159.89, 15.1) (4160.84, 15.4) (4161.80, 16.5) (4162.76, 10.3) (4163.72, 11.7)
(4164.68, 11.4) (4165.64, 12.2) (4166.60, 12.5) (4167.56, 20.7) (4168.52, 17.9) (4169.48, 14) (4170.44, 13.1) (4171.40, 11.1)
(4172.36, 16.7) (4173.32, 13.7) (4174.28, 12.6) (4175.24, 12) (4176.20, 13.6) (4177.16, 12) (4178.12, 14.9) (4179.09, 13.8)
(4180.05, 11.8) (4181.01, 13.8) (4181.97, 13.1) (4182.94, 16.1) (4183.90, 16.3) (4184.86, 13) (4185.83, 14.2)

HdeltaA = -0.1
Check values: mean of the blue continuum 13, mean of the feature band 13.9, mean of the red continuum 14.7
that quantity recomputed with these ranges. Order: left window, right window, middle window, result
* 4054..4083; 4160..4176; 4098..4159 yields -3.7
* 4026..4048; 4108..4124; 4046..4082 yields 2.0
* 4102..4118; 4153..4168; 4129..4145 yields -1.4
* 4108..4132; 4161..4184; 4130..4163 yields -1.6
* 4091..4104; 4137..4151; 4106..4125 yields -0.5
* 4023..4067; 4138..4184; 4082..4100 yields 0.2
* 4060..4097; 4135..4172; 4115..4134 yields -0.7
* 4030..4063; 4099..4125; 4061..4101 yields 2.0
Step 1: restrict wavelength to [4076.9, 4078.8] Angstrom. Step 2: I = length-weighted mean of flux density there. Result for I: 13.6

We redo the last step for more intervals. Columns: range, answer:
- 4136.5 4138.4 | 14.5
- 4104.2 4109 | 14.7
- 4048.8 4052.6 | 16.1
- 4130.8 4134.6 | 15.5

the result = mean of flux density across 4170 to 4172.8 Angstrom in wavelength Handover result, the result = 13.6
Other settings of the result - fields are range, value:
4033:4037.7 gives 13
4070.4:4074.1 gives 12.3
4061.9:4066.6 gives 11.3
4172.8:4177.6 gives 12.8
